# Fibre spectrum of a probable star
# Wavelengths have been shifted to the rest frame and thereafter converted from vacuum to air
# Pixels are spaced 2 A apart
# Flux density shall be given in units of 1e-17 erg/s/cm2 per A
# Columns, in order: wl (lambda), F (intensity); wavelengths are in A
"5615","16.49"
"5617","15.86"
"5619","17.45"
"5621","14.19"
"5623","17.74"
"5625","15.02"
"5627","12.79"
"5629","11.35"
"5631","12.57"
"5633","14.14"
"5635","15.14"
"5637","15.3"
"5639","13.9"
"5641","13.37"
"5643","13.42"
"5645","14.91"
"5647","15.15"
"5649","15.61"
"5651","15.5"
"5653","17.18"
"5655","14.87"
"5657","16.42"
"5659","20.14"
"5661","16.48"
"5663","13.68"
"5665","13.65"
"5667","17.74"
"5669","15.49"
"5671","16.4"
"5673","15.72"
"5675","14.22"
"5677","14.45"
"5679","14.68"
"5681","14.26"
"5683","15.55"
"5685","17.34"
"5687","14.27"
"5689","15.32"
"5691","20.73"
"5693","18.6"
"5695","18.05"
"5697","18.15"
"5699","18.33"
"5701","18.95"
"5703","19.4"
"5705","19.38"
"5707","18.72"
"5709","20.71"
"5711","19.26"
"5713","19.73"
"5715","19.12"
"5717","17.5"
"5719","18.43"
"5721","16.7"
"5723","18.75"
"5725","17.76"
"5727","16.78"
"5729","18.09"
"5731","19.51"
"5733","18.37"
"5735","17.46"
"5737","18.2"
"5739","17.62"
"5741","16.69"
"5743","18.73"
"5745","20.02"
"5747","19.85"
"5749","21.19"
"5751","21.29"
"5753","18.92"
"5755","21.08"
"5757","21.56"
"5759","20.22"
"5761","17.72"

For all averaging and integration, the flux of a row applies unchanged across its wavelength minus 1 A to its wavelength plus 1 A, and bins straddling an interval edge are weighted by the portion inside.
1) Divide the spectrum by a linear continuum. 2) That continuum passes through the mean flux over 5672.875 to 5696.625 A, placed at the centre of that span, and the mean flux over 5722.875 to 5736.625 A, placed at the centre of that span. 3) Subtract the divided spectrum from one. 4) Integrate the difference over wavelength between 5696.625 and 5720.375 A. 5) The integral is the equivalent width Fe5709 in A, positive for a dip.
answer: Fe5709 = -2.5 A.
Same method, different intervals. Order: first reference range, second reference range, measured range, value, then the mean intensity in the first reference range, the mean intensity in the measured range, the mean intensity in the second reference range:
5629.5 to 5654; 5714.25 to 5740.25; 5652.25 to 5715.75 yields -3.02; 14.6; 17.1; 18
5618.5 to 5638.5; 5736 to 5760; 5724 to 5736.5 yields 0.56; 14.5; 18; 19.6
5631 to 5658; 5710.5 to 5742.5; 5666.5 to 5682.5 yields 0.76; 14.9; 15.3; 18.1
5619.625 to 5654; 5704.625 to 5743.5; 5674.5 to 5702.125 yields 0.23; 14.6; 16.7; 18.4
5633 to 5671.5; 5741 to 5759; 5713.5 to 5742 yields 1.62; 15.4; 18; 20.1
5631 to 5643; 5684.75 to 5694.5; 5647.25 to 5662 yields -1.29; 14.1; 16.5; 17.3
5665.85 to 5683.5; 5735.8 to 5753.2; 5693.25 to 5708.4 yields -1.78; 15.4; 18.8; 19.2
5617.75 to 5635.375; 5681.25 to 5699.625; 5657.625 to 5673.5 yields -0.03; 14.5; 16.2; 17.2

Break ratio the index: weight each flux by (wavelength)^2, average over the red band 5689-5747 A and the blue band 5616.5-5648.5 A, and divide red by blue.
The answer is 1.3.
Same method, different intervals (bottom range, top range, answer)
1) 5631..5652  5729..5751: 1.34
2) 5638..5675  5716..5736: 1.19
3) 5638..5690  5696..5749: 1.23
